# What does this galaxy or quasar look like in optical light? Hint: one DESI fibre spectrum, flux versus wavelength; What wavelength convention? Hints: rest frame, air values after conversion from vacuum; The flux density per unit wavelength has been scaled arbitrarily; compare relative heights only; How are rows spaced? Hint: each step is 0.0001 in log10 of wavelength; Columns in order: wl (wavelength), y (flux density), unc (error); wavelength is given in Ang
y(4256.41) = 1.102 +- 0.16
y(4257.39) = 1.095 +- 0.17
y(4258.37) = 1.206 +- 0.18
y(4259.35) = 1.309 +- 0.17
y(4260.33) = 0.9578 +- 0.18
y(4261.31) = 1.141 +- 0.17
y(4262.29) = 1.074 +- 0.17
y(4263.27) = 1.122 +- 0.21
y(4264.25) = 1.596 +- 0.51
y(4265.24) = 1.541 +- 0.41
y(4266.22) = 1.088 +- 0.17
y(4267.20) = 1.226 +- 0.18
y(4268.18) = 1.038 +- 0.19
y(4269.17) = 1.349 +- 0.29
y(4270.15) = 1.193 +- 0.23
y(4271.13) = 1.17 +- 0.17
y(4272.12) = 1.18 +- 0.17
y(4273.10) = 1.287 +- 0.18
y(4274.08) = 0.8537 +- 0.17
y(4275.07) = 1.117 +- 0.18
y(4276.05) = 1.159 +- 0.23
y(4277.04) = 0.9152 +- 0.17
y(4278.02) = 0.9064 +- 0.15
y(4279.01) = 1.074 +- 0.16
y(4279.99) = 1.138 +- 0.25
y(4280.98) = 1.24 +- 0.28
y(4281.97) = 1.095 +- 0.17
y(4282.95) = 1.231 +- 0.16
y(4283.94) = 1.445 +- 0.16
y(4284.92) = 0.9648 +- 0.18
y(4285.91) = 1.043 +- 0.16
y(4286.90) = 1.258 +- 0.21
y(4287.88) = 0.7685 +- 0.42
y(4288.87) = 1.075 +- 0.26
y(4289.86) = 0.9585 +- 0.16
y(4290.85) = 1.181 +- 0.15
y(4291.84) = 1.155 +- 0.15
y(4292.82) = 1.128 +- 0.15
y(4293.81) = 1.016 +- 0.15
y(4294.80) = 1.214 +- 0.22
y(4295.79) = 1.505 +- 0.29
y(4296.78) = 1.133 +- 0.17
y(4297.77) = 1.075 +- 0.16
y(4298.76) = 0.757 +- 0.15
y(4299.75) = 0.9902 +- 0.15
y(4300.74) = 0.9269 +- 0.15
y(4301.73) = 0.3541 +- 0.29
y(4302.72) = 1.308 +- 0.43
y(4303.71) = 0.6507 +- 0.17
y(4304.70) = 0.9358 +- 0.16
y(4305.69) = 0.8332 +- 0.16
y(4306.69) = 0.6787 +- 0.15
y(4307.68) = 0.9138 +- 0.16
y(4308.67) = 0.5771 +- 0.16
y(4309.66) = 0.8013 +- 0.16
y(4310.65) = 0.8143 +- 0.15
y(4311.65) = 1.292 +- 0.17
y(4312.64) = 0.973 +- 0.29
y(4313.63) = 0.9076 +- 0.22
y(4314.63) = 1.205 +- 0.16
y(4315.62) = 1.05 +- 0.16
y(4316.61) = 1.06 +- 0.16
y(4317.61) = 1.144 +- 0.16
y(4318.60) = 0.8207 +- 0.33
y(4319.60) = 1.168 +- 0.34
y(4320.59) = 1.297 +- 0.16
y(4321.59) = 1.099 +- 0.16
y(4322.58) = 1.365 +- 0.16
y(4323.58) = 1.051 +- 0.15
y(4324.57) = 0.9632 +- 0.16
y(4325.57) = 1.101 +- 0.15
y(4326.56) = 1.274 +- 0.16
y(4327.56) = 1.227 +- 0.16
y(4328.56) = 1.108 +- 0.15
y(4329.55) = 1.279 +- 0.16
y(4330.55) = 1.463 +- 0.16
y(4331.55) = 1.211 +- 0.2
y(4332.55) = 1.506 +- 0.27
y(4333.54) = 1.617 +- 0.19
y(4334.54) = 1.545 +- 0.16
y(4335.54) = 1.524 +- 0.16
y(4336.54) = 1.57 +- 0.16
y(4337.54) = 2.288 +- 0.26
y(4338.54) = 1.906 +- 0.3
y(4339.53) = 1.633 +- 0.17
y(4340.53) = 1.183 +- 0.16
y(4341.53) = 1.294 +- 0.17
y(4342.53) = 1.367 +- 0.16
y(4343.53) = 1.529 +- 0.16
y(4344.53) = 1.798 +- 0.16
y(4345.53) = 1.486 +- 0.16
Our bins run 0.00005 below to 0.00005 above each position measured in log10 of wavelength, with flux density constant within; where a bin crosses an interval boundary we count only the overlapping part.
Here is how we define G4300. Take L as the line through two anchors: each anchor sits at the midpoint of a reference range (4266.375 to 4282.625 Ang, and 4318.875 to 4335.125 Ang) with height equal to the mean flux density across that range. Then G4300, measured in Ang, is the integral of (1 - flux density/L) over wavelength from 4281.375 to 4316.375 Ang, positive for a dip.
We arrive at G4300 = 5.2 Ang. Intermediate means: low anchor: 1.12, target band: 1.01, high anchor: 1.26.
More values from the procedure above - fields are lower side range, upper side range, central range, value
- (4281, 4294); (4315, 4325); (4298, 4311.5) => 3.39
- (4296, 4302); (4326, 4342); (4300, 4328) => 4.11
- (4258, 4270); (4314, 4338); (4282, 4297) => 1.32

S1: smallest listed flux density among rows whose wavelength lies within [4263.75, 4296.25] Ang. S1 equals 0.7685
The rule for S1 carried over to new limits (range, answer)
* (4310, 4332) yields 0.8143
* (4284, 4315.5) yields 0.3541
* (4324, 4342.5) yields 0.9632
